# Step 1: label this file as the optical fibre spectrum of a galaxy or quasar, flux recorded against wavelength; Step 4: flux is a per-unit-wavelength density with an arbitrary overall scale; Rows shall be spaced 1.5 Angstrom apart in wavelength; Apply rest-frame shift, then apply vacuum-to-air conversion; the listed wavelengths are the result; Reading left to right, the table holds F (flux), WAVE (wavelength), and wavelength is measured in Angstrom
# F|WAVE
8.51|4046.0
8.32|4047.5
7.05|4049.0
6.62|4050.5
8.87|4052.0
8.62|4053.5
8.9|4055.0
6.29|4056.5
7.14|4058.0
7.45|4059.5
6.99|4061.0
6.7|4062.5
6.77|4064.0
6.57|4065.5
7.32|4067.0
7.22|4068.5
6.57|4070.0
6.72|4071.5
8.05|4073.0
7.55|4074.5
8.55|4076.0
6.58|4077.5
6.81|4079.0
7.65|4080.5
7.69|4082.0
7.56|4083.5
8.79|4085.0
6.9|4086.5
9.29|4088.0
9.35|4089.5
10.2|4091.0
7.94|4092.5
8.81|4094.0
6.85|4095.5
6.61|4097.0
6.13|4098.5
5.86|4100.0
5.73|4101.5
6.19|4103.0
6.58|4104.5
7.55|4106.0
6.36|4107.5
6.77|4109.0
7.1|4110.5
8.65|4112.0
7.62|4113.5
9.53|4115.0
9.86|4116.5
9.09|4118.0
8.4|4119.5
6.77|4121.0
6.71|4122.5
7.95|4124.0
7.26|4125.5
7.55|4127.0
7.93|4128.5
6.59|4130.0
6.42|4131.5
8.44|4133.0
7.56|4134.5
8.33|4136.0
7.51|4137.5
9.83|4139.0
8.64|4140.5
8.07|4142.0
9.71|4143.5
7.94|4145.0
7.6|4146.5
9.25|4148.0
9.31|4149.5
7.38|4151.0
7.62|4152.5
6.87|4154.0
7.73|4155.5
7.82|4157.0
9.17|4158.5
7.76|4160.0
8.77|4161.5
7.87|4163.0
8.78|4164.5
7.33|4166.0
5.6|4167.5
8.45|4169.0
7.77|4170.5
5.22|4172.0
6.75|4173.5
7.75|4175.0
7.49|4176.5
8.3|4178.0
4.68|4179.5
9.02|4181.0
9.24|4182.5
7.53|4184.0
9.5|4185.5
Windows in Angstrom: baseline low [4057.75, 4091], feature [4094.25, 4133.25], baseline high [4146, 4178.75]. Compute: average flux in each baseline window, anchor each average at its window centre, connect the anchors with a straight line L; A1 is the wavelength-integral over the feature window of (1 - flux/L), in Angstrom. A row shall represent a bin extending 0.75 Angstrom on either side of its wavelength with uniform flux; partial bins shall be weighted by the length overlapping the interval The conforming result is 1.5 Angstrom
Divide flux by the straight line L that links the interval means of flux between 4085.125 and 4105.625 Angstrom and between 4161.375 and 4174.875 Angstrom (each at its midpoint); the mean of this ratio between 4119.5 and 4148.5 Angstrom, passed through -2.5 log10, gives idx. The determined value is -0.071 mag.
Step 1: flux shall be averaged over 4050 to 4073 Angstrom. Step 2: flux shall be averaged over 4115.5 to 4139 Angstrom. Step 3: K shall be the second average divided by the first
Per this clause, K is 1.08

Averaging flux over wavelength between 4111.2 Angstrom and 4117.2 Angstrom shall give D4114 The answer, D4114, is 8.89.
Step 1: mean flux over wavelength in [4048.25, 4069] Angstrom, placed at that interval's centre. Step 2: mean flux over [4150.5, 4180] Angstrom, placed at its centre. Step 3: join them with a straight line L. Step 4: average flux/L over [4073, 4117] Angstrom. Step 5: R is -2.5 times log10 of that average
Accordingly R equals -0.03 mag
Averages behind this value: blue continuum 7.32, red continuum 7.48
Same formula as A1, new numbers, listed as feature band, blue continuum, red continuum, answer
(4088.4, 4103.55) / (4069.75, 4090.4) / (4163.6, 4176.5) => 0.5 Angstrom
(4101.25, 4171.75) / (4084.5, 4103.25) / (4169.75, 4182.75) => -3.6 Angstrom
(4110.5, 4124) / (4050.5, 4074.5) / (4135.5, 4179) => -1.0 Angstrom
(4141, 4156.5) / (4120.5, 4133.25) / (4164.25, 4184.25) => -1.8 Angstrom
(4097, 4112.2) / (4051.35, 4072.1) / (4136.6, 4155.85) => 2.3 Angstrom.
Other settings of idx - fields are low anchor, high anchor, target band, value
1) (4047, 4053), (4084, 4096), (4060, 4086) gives 0.126 mag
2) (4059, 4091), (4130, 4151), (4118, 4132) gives 0.096 mag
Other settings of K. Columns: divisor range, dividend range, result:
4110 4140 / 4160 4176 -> 0.93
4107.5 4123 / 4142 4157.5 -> 1.02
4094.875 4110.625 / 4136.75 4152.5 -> 1.31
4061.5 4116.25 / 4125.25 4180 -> 1.05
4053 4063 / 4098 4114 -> 0.91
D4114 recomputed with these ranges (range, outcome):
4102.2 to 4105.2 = 6.37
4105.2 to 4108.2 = 6.96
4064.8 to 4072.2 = 6.88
